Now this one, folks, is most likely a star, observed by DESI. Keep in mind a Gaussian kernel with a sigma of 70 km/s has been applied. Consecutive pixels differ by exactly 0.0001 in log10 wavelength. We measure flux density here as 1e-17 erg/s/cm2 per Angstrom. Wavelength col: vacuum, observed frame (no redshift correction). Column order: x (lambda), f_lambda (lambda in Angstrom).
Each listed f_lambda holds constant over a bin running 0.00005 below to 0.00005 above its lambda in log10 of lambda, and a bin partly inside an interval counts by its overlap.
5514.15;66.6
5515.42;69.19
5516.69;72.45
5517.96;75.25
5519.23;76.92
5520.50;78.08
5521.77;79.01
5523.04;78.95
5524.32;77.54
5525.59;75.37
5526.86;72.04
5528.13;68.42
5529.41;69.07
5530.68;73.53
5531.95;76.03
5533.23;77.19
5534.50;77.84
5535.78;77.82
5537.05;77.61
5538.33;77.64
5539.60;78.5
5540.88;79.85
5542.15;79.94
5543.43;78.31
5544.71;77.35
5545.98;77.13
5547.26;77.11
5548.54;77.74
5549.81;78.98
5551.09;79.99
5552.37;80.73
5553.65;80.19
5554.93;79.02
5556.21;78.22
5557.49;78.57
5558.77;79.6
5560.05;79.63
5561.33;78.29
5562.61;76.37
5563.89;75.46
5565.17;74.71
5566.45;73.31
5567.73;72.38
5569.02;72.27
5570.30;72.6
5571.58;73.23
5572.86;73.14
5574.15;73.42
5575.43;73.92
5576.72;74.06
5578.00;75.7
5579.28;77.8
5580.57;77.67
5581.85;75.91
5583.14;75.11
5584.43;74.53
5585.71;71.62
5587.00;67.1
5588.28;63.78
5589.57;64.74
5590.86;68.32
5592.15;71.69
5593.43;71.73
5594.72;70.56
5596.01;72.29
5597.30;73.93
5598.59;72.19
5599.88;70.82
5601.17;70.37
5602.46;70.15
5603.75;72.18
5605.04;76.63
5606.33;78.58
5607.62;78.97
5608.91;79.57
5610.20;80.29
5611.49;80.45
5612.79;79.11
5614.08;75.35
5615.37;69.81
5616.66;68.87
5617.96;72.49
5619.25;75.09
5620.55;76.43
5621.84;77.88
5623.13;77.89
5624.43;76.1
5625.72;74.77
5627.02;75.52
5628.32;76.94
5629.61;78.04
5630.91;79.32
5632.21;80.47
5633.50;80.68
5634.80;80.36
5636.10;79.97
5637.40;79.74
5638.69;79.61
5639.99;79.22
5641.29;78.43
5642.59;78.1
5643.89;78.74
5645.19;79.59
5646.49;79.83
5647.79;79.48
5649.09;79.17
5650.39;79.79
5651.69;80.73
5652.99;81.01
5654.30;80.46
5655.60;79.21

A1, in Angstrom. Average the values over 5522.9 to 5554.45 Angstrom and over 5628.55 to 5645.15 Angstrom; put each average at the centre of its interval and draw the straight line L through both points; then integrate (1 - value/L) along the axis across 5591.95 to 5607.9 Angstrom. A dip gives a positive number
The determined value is 1.1 Angstrom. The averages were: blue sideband 77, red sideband 79.3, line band 73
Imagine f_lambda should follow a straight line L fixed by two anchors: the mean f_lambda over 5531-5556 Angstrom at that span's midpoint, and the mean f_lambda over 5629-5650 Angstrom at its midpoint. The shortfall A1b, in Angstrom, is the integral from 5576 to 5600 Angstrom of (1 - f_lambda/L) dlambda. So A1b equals 2.0 Angstrom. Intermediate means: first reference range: 78.3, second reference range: 79.4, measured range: 72.1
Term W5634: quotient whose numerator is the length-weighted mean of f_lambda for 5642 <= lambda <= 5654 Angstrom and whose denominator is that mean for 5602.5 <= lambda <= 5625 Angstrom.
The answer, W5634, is 1.0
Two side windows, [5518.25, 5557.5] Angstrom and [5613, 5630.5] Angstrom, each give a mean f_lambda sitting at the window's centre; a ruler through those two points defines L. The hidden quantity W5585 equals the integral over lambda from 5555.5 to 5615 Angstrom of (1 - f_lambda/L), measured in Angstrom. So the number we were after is 1.4 Angstrom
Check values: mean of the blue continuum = 77.2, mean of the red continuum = 75.2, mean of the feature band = 74.3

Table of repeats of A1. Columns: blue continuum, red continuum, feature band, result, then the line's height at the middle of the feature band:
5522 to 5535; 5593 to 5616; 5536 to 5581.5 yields -1.3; 74.7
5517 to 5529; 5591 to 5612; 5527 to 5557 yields -0.8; 75.2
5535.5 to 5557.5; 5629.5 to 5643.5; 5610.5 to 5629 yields 0.9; 79.3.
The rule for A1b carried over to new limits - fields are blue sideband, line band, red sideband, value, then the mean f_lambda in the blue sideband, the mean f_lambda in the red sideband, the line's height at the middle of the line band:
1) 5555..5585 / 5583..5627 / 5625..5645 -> 2.1 Angstrom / 75.5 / 78.7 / 77.2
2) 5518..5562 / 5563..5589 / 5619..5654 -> 1.5 Angstrom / 77.4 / 78.7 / 77.9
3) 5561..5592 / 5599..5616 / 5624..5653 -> 0.1 Angstrom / 73.1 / 78.9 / 76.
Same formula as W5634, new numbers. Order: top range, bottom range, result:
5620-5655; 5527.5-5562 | 1.02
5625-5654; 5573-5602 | 1.10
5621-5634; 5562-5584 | 1.04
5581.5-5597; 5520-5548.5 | 0.92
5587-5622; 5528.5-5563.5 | 0.94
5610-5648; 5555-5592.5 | 1.05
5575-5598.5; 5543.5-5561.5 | 0.92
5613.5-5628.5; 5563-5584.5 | 1.00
